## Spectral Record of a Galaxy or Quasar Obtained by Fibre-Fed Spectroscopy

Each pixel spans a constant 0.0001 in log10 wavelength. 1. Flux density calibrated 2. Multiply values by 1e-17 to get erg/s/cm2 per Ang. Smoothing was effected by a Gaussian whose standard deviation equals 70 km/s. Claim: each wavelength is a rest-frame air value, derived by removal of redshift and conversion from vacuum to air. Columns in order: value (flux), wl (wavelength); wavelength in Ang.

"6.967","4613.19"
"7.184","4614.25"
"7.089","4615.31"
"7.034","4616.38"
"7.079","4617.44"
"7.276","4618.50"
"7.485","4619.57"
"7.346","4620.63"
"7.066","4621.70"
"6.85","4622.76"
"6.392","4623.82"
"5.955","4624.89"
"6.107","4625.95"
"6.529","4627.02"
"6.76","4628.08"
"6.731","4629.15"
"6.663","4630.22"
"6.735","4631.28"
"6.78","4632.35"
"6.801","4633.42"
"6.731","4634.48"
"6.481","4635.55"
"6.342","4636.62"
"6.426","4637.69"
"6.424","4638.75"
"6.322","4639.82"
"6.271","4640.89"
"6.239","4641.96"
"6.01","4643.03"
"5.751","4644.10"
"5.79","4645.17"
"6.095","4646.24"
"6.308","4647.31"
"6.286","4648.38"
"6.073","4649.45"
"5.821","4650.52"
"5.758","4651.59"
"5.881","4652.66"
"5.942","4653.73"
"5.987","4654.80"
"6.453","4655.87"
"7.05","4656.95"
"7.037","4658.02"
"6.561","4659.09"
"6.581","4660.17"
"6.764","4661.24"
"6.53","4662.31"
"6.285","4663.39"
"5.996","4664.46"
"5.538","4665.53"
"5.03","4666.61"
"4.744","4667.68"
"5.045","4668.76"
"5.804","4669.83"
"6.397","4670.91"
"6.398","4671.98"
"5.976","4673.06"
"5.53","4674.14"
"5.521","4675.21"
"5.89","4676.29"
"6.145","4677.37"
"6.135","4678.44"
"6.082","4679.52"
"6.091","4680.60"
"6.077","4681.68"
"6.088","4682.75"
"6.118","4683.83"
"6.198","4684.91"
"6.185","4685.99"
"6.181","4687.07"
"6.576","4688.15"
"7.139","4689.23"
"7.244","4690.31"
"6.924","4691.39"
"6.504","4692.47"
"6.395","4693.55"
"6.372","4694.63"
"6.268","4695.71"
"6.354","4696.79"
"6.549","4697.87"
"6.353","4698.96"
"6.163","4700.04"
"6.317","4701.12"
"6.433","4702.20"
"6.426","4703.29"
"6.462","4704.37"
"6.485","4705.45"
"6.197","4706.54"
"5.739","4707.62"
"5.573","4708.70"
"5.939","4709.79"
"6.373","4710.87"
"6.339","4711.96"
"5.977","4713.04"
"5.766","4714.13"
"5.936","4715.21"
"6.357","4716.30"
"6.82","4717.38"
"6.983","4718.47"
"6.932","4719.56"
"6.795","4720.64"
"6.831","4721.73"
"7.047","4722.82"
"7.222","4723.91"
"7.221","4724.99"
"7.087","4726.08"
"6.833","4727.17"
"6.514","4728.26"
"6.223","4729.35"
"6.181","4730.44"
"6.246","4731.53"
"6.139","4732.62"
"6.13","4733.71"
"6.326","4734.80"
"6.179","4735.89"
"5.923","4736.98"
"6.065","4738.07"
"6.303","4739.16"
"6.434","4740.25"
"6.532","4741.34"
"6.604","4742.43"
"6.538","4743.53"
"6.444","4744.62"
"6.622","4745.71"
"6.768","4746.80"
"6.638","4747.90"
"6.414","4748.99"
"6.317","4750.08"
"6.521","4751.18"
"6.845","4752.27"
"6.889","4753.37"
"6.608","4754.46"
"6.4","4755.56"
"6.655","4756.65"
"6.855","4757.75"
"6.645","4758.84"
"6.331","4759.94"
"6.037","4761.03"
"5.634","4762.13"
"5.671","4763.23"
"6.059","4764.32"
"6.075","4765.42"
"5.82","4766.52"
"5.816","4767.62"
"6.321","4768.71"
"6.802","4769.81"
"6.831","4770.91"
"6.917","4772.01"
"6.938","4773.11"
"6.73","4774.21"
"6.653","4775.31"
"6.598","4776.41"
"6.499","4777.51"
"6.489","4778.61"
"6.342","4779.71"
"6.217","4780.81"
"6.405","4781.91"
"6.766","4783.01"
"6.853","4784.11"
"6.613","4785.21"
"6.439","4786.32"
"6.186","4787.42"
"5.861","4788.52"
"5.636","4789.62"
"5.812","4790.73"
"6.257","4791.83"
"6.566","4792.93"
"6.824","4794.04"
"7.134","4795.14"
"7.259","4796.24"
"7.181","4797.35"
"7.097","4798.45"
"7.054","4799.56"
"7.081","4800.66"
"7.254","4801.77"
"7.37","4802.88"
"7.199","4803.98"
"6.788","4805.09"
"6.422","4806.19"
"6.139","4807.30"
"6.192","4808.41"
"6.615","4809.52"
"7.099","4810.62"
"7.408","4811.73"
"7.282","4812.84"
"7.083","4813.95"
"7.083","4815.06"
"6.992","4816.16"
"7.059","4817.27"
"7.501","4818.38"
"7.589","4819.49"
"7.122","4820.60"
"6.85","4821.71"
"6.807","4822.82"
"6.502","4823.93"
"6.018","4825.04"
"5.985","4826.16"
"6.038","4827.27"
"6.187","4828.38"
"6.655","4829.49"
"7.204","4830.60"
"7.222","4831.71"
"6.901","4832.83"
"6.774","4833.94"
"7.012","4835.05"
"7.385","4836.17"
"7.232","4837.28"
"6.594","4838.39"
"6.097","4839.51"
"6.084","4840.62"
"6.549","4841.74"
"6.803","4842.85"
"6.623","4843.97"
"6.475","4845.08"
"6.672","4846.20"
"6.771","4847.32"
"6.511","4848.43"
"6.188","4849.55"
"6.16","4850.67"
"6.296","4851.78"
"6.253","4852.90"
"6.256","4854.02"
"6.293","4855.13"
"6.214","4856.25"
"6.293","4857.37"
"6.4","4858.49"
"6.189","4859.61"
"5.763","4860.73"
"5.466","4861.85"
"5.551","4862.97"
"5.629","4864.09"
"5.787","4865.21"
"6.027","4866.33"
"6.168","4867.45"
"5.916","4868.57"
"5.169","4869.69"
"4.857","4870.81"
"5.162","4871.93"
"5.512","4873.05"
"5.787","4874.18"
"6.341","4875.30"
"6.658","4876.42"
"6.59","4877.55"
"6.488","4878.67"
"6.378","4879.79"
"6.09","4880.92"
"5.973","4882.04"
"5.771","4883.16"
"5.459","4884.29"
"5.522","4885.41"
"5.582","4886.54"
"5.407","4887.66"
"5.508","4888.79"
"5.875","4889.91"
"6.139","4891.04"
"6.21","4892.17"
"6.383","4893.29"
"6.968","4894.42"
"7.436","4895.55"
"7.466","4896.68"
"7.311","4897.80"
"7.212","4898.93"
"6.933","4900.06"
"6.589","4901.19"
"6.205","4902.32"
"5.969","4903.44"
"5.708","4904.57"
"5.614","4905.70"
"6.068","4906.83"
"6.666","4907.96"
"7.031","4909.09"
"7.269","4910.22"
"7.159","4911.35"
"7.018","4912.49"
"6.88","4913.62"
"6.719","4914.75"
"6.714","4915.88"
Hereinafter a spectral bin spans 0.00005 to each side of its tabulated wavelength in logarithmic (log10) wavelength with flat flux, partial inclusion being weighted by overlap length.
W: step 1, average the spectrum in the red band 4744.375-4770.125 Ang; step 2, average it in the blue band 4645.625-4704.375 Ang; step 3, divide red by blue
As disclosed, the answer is 1.03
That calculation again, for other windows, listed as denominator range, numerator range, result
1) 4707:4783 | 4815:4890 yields 0.98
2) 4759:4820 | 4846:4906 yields 0.92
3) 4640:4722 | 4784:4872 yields 1.05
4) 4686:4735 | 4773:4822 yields 1.05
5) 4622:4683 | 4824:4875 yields 1.01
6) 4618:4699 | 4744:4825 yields 1.05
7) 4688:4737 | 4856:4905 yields 0.94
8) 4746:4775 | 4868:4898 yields 0.94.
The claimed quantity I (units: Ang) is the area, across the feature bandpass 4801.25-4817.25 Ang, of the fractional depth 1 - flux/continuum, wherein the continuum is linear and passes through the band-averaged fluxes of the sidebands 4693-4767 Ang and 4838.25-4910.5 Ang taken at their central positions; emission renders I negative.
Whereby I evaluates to -1.6 Ang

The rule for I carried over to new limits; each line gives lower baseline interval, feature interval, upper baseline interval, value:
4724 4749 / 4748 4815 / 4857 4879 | -3.5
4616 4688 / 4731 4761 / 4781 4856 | 0.3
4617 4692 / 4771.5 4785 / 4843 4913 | -0.8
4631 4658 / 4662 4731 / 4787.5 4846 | 1.6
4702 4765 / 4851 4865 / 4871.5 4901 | 0.5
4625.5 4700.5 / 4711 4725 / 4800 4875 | -0.6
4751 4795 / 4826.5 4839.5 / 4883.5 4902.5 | -0.8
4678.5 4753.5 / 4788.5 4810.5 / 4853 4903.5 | -1.6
